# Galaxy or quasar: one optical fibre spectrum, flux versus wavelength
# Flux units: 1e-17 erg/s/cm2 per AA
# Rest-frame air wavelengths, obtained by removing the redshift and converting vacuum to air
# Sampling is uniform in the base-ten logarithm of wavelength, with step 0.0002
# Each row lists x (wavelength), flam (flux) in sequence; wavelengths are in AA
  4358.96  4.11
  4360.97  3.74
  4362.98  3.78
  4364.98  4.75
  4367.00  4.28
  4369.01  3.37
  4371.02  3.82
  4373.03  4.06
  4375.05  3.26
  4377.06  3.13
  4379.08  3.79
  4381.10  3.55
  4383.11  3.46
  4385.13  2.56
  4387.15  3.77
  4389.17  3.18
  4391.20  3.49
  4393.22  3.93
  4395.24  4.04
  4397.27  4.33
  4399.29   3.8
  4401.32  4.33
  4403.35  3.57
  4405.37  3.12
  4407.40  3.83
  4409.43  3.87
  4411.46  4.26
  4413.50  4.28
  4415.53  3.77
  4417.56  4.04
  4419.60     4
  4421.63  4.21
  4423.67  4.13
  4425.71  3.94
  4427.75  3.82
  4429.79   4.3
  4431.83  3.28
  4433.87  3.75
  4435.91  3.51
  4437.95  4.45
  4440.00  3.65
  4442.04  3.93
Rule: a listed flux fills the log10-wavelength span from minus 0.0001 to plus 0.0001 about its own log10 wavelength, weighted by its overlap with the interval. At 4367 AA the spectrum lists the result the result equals 4.28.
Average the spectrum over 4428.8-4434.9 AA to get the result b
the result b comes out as 3.78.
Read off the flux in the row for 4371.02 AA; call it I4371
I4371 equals 3.82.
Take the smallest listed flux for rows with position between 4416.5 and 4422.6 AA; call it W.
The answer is 4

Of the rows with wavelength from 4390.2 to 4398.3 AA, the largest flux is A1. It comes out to 4.33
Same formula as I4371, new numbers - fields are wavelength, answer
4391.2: 3.49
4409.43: 3.87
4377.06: 3.13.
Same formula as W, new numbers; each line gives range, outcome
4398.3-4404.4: 3.57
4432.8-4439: 3.51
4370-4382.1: 3.13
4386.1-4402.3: 3.18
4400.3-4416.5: 3.12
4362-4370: 3.37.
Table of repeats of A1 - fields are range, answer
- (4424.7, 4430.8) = 4.3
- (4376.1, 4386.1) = 3.79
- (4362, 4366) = 4.75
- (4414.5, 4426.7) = 4.21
